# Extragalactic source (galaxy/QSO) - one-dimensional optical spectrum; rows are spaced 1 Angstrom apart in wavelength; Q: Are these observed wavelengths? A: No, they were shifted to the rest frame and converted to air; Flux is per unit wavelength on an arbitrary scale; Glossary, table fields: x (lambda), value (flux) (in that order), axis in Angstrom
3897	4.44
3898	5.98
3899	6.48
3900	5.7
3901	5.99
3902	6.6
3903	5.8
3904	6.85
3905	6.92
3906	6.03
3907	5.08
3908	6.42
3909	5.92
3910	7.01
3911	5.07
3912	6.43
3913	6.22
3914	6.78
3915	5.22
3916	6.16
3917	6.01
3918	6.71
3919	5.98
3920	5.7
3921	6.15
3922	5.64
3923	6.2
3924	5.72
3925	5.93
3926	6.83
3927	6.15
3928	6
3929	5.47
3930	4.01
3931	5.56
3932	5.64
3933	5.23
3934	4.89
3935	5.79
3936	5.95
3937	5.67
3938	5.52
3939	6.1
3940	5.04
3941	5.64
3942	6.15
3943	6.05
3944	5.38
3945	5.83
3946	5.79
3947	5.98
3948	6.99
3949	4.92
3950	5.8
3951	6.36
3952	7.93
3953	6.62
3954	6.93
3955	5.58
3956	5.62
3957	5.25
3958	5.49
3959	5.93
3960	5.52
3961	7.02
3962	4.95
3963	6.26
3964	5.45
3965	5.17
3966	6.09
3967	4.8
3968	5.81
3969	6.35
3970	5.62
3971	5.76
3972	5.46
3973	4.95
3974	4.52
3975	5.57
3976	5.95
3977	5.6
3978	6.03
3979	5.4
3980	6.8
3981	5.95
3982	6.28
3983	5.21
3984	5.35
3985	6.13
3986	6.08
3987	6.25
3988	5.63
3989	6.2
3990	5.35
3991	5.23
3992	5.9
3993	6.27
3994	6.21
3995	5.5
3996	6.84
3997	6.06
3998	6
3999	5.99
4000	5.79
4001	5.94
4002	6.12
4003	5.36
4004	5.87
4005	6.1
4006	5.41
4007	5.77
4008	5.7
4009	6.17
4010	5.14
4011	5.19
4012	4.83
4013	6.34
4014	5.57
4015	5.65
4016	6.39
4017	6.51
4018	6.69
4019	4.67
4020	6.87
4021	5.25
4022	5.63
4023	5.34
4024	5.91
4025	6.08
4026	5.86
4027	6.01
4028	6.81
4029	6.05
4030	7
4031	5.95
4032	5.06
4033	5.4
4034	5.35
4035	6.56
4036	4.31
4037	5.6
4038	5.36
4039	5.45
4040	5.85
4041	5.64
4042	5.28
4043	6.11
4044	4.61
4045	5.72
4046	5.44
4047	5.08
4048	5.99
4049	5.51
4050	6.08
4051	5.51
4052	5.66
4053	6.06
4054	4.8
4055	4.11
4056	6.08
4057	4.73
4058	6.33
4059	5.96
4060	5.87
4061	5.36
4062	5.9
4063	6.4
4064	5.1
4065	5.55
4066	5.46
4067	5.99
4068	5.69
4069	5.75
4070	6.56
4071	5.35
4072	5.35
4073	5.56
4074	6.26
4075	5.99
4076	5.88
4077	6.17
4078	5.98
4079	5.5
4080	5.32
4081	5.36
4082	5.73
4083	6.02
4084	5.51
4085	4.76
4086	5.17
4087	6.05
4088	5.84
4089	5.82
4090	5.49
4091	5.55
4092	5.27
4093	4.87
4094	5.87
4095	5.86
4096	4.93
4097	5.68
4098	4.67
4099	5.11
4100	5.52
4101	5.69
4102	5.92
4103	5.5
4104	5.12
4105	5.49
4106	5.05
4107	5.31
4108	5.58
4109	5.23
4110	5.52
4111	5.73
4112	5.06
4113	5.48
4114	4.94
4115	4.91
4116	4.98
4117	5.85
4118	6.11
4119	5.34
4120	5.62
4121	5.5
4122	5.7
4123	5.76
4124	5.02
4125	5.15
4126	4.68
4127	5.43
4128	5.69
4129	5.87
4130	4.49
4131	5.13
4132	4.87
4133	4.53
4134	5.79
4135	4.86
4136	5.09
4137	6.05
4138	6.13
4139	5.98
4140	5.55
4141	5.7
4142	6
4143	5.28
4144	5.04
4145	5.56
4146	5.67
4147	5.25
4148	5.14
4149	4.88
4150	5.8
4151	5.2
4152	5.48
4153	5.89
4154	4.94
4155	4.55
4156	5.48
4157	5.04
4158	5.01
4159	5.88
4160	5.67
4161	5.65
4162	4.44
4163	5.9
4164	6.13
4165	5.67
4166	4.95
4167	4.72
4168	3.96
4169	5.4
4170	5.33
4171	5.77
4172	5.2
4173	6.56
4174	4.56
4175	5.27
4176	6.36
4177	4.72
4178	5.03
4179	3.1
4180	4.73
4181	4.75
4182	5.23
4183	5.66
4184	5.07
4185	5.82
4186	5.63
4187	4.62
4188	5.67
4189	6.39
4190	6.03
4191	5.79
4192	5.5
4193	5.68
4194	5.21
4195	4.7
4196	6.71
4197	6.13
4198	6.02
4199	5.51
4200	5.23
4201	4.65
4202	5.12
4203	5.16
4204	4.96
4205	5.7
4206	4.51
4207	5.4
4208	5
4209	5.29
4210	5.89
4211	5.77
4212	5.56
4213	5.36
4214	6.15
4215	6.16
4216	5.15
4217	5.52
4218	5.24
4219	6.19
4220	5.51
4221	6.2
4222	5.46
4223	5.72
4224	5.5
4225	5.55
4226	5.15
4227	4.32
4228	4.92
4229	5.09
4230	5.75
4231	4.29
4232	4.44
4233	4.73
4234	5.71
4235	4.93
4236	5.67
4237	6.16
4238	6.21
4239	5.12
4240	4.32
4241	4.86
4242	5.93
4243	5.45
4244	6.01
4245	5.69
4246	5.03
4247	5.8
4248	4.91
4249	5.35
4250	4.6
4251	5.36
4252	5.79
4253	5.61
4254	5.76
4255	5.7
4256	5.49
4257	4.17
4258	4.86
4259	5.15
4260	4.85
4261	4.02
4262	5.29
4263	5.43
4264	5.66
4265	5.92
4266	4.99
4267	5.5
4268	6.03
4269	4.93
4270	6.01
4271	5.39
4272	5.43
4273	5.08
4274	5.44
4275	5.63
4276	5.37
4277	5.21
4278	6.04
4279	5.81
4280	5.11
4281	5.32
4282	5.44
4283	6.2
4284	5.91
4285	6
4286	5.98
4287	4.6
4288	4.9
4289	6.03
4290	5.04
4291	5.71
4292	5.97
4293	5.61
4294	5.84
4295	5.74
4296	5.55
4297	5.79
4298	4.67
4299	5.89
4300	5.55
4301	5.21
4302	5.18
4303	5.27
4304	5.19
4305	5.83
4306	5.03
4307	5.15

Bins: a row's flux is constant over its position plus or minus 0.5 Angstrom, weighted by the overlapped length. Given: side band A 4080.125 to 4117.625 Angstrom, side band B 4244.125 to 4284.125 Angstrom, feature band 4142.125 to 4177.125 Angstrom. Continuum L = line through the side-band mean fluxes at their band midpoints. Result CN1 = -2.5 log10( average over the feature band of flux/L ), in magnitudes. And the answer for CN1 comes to 0.01 mag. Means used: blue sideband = 5.42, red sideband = 5.38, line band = 5.34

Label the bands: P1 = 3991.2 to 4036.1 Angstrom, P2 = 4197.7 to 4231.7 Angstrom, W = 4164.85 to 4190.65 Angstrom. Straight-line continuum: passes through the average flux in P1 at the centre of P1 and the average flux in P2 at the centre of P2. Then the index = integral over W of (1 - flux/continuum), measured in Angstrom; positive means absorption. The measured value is 1.1 Angstrom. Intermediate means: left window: 5.86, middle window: 5.24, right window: 5.37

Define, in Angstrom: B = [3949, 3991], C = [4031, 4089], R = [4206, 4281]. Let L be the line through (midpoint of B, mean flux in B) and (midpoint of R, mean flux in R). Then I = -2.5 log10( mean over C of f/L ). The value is 0.01 mag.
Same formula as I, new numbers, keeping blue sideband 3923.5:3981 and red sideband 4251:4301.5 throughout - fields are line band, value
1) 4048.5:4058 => 0.04 mag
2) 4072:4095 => 0.00 mag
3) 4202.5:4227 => 0.01 mag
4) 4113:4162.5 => 0.05 mag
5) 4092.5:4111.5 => 0.04 mag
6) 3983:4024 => -0.02 mag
